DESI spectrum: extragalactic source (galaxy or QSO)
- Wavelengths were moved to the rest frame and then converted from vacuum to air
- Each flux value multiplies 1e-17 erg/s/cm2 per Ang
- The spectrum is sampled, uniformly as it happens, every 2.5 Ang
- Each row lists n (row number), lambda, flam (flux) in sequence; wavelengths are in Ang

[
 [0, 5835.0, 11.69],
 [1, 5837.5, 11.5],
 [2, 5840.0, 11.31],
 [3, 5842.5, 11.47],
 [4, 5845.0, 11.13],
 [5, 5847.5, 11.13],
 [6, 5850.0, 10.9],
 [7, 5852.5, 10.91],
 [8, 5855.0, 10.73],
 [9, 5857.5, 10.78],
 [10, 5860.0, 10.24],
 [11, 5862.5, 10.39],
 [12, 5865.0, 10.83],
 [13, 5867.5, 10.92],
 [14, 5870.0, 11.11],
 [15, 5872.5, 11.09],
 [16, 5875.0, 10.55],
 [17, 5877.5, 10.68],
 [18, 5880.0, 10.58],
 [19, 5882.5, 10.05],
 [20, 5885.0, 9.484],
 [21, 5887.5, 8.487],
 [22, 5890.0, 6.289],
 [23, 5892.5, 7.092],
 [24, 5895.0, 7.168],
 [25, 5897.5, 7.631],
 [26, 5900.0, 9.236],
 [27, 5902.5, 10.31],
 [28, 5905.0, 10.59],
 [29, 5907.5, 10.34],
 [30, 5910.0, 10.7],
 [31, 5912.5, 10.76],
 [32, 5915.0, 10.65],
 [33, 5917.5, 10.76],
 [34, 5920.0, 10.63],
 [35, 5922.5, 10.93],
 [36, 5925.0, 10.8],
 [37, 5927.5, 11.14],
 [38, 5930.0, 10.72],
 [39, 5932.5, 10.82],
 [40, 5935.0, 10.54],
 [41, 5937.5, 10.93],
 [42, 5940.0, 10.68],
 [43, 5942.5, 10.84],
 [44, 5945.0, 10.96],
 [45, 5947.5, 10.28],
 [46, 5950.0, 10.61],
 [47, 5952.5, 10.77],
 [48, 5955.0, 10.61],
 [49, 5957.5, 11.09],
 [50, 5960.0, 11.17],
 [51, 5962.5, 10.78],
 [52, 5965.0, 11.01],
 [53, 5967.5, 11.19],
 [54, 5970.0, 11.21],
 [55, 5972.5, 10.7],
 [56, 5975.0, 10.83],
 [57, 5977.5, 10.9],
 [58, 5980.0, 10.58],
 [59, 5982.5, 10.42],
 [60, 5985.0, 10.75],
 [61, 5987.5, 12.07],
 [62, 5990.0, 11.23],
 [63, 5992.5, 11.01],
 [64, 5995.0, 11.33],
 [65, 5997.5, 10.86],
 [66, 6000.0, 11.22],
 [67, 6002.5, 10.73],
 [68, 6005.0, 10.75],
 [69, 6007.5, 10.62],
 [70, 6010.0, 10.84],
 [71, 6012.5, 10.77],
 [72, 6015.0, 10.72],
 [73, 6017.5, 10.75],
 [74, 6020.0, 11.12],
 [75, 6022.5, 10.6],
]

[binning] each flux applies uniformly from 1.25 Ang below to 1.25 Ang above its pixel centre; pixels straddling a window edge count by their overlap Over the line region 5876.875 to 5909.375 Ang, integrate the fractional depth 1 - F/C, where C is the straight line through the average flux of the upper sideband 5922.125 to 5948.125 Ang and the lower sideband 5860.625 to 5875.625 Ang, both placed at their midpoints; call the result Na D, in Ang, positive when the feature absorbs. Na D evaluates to 5.2 Ang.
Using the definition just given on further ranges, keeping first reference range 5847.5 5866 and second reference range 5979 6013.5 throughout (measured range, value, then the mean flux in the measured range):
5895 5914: 1.8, 9.77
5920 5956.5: 0.3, 10.8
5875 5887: 0.7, 10.1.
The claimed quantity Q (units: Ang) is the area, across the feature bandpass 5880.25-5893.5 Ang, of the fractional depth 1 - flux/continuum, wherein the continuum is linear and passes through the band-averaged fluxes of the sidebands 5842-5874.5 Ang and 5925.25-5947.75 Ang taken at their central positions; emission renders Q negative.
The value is 2.9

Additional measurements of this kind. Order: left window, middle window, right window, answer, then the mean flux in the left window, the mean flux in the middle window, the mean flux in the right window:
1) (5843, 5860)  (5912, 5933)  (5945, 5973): 0.15 Ang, 10.9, 10.8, 10.9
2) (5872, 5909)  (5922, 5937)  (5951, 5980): -1.03 Ang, 9.28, 10.8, 10.9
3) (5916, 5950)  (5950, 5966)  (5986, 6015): -0.03 Ang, 10.8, 10.9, 11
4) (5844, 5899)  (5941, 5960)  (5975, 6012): -0.33 Ang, 9.91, 10.8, 10.9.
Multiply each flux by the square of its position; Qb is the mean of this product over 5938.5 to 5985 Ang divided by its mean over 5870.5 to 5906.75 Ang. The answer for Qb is 1.19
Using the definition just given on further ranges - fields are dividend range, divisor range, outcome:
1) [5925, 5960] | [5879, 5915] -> 1.19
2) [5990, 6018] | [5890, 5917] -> 1.21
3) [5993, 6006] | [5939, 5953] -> 1.05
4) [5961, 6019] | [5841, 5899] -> 1.14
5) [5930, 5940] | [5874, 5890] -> 1.13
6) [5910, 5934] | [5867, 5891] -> 1.10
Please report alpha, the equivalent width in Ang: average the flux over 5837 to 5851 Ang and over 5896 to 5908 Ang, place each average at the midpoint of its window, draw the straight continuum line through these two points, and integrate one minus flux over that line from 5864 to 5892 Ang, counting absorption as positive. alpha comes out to 0.9 Ang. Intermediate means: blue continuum 11.2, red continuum 9.53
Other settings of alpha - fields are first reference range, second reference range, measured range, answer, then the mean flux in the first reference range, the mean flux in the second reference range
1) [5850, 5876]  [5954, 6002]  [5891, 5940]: 3.5 Ang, 10.8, 11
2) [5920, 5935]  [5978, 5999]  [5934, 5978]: 0.3 Ang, 10.8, 11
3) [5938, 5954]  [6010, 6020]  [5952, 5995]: -0.9 Ang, 10.7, 10.8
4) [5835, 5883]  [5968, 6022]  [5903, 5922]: 0.5 Ang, 10.9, 10.9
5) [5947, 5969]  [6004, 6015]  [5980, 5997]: -0.5 Ang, 10.9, 10.7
